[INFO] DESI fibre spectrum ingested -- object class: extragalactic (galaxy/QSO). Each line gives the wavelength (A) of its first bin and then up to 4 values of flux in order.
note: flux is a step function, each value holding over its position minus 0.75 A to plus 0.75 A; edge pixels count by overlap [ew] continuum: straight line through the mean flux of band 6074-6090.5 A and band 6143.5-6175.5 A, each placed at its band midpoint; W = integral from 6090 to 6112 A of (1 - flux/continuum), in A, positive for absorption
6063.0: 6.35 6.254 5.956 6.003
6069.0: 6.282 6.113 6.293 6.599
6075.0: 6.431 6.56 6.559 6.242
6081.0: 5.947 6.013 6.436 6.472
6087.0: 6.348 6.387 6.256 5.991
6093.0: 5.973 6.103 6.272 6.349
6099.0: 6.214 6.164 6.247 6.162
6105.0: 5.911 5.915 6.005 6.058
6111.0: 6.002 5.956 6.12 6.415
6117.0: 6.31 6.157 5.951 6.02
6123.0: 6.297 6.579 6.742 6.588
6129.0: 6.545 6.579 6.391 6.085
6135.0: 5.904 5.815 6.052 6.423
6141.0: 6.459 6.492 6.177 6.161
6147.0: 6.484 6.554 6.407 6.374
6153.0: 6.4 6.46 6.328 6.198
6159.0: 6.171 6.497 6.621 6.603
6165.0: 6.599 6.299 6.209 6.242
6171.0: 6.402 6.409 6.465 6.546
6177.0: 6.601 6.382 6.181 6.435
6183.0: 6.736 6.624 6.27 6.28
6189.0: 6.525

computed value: 0.86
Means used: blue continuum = 6.34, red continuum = 6.39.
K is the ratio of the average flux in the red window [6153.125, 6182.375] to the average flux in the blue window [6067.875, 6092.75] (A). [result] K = 1.02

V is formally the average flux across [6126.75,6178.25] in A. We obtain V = 6.37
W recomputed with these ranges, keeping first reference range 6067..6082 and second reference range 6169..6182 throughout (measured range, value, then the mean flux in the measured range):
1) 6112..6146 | 0.5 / 6.27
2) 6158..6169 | 0.0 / 6.42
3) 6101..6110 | 0.4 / 6.05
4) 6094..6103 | 0.1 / 6.23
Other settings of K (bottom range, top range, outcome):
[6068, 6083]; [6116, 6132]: 1.01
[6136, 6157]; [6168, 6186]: 1.02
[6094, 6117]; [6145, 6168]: 1.04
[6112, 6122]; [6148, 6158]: 1.04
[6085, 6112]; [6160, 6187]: 1.05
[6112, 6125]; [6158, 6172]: 1.03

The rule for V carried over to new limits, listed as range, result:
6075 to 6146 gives 6.23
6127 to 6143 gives 6.3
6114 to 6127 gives 6.3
